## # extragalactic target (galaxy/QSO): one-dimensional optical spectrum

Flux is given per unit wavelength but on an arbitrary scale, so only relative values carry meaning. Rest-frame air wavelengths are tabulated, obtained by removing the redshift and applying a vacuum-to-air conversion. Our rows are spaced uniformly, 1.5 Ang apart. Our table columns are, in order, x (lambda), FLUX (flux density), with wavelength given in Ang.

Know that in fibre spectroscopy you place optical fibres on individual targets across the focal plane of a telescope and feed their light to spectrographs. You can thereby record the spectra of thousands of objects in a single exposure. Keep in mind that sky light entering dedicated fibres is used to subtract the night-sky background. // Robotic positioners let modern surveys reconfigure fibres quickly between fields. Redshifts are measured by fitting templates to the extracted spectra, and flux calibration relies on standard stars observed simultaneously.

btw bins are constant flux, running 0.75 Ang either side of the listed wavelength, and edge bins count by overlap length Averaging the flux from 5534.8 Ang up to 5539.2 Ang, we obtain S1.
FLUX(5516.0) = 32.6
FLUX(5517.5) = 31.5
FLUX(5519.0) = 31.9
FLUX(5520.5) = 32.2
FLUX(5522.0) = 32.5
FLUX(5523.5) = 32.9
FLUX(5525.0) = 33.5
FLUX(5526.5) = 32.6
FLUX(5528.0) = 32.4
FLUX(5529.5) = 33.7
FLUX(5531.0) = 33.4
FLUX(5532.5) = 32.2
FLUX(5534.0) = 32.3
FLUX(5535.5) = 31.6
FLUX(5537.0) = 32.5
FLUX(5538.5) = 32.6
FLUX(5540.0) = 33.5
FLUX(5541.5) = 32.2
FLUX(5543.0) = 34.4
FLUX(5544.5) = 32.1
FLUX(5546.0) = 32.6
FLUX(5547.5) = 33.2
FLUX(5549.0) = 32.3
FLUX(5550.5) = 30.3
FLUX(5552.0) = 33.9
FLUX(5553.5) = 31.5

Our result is 32.2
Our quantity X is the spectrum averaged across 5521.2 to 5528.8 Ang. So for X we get 32.8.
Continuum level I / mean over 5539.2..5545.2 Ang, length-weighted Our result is 33.1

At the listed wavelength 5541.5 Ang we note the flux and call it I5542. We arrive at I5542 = 32.2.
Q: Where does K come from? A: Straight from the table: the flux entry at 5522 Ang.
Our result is 32.5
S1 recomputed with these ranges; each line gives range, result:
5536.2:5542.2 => 32.7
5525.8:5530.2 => 32.9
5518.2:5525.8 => 32.6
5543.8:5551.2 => 32.1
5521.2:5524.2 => 32.7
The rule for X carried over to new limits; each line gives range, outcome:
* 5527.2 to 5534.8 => 32.8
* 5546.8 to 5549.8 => 32.7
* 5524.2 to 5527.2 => 33.1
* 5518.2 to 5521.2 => 32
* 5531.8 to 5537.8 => 32.2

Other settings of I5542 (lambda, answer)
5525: 33.5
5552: 33.9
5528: 32.4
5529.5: 33.7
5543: 34.4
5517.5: 31.5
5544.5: 32.1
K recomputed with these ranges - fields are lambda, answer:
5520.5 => 32.2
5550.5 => 30.3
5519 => 31.9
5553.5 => 31.5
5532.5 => 32.2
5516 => 32.6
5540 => 33.5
